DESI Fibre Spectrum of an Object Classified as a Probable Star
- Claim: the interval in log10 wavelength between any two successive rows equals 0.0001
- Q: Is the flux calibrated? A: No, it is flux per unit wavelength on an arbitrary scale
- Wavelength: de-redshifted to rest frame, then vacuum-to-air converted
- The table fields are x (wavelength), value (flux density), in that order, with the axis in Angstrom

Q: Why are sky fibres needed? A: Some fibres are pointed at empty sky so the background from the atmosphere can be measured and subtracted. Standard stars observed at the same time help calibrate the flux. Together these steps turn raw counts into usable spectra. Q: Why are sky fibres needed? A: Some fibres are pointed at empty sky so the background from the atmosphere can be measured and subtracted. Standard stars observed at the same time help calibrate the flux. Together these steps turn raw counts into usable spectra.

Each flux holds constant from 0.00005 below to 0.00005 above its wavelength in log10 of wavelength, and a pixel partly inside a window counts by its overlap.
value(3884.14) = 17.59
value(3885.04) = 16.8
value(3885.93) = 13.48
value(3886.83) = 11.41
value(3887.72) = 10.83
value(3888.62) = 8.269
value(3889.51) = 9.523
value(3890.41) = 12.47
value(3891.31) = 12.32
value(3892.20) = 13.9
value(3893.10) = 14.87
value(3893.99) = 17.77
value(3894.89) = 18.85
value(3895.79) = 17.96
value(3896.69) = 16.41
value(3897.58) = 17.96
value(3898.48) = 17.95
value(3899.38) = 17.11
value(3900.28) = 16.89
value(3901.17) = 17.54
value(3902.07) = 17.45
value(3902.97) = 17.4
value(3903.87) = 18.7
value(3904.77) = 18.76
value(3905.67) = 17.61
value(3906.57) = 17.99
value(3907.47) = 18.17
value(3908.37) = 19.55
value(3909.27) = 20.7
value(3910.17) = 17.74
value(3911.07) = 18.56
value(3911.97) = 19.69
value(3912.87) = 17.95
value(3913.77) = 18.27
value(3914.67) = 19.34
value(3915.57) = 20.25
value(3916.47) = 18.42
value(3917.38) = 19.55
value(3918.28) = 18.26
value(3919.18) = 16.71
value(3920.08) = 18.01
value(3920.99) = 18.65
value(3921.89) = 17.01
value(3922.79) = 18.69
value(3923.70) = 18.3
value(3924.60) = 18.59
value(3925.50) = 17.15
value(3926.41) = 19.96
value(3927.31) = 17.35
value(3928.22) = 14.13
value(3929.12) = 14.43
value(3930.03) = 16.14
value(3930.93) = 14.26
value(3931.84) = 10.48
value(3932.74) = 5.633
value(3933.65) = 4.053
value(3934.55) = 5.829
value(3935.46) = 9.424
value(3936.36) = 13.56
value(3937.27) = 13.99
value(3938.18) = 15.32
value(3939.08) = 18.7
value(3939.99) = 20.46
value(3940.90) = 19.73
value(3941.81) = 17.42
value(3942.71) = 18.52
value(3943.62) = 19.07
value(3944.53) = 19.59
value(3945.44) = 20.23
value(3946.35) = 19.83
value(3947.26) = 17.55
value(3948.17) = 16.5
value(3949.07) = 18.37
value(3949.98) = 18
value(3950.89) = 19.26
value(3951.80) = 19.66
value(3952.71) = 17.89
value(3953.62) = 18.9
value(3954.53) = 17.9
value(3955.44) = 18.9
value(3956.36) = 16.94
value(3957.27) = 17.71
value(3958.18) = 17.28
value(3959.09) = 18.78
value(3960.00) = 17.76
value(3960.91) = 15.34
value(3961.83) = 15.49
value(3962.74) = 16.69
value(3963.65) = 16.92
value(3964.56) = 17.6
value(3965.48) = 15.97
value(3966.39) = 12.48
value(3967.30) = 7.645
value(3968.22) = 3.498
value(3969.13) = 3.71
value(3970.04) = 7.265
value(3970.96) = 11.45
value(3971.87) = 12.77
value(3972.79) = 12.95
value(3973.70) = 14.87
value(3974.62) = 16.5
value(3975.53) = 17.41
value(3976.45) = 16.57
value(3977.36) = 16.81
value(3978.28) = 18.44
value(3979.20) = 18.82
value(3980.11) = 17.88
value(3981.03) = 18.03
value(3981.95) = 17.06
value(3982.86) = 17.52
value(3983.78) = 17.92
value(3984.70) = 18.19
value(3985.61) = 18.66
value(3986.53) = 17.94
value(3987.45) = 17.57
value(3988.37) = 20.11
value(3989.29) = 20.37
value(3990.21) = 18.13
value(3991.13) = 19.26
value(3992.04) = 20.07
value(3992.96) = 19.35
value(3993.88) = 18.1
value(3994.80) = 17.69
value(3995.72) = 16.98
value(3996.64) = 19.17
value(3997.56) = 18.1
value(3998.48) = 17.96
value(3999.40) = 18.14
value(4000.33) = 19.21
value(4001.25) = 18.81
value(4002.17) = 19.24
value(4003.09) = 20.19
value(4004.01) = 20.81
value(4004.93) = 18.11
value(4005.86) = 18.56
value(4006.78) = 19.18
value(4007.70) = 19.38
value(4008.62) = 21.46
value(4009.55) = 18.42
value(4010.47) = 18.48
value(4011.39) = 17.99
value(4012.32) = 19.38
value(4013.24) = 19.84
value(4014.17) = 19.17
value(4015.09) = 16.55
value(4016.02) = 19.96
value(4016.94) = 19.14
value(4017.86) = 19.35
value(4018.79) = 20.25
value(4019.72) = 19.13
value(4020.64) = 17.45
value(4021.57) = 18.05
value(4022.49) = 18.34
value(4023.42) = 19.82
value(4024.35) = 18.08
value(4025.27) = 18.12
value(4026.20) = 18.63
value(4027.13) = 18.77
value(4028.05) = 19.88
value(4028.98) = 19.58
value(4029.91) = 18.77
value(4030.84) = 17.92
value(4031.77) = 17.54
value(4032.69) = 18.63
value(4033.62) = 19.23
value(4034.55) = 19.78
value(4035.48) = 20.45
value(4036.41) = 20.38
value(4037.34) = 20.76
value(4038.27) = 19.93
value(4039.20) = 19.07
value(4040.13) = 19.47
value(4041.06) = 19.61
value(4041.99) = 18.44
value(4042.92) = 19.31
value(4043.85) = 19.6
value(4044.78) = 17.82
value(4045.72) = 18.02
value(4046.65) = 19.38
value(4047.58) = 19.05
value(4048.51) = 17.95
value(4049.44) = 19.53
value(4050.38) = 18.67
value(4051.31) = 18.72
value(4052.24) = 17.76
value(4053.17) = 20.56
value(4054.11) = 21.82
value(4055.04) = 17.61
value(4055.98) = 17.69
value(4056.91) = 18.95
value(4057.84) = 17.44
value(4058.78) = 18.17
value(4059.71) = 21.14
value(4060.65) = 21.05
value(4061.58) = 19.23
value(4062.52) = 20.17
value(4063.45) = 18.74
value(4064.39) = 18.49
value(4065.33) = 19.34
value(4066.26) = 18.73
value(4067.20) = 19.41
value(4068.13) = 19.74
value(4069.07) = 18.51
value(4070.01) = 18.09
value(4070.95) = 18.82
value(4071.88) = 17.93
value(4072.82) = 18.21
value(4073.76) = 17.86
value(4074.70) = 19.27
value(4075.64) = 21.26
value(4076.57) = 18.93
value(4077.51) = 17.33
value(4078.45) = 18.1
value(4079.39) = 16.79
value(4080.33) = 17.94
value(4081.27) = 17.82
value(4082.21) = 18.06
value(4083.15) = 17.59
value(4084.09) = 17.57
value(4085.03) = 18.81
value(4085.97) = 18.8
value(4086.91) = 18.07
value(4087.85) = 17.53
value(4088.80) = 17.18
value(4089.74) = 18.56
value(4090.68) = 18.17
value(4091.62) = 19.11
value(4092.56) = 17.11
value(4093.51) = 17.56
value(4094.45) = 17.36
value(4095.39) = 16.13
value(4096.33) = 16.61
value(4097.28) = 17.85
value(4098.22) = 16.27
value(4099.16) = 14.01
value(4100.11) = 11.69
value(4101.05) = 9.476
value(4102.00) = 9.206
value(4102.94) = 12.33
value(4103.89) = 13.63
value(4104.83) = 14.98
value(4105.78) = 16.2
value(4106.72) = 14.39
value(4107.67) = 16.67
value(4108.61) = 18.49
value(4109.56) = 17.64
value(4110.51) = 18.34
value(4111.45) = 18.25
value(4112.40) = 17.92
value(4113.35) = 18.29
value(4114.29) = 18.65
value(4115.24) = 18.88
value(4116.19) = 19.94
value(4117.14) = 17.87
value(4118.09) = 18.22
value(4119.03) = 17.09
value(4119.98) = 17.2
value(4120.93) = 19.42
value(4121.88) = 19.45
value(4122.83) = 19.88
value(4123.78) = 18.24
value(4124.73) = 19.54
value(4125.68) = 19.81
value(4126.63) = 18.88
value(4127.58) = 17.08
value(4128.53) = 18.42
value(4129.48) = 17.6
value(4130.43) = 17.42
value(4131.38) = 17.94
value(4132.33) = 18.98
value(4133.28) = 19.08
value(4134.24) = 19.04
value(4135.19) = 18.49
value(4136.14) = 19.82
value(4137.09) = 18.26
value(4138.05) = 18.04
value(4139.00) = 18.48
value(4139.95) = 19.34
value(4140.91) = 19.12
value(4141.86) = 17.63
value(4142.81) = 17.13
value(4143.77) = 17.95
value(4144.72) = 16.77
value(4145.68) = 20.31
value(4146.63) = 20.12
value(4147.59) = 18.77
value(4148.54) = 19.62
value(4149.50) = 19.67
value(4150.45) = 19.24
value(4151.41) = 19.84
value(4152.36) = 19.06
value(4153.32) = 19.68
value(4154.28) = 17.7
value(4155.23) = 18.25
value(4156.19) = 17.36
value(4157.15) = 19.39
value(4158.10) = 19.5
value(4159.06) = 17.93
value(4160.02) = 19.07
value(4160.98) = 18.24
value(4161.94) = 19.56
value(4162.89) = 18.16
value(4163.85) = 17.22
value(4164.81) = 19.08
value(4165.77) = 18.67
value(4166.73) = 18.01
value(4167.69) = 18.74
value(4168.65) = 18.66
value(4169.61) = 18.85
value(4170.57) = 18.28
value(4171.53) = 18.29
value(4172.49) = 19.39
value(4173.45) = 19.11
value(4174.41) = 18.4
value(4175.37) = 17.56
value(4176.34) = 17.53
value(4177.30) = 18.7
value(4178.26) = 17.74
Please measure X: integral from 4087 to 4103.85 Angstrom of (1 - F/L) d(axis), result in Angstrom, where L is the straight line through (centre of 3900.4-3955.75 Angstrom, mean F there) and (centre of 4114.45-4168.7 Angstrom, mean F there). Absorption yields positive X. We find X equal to 2.4 Angstrom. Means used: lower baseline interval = 17.1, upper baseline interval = 18.6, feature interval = 15.7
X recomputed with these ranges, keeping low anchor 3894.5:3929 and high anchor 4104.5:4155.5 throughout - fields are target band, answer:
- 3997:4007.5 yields -0.41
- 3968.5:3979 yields 2.72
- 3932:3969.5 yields 5.39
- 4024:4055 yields -1.41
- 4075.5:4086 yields 0.12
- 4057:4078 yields -0.77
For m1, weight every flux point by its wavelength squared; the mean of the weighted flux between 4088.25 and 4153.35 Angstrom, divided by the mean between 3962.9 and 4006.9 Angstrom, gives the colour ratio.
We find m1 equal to 1.1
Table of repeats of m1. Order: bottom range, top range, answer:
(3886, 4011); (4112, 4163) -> 1.22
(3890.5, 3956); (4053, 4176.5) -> 1.17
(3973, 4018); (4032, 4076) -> 1.07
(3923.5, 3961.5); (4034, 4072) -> 1.24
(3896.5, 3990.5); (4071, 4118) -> 1.11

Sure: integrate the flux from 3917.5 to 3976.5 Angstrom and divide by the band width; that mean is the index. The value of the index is 15.6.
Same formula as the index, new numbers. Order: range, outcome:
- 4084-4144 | 17.5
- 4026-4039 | 19.3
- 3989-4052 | 19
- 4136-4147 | 18.5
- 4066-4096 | 18.2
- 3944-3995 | 16.7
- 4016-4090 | 18.8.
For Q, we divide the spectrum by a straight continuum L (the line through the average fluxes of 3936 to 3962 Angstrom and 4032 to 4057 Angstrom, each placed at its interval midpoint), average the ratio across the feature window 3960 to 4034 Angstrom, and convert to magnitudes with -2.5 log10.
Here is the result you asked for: 0.07 mag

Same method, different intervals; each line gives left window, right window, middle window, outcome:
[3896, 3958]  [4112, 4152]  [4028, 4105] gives 0.00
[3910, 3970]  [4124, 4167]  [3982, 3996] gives -0.10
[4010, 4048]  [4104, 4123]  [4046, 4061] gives -0.02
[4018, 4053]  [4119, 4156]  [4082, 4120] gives 0.12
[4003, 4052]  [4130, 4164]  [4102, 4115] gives 0.15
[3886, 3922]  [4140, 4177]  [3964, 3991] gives 0.13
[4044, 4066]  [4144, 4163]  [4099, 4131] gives 0.12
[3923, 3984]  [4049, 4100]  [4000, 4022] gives -0.13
